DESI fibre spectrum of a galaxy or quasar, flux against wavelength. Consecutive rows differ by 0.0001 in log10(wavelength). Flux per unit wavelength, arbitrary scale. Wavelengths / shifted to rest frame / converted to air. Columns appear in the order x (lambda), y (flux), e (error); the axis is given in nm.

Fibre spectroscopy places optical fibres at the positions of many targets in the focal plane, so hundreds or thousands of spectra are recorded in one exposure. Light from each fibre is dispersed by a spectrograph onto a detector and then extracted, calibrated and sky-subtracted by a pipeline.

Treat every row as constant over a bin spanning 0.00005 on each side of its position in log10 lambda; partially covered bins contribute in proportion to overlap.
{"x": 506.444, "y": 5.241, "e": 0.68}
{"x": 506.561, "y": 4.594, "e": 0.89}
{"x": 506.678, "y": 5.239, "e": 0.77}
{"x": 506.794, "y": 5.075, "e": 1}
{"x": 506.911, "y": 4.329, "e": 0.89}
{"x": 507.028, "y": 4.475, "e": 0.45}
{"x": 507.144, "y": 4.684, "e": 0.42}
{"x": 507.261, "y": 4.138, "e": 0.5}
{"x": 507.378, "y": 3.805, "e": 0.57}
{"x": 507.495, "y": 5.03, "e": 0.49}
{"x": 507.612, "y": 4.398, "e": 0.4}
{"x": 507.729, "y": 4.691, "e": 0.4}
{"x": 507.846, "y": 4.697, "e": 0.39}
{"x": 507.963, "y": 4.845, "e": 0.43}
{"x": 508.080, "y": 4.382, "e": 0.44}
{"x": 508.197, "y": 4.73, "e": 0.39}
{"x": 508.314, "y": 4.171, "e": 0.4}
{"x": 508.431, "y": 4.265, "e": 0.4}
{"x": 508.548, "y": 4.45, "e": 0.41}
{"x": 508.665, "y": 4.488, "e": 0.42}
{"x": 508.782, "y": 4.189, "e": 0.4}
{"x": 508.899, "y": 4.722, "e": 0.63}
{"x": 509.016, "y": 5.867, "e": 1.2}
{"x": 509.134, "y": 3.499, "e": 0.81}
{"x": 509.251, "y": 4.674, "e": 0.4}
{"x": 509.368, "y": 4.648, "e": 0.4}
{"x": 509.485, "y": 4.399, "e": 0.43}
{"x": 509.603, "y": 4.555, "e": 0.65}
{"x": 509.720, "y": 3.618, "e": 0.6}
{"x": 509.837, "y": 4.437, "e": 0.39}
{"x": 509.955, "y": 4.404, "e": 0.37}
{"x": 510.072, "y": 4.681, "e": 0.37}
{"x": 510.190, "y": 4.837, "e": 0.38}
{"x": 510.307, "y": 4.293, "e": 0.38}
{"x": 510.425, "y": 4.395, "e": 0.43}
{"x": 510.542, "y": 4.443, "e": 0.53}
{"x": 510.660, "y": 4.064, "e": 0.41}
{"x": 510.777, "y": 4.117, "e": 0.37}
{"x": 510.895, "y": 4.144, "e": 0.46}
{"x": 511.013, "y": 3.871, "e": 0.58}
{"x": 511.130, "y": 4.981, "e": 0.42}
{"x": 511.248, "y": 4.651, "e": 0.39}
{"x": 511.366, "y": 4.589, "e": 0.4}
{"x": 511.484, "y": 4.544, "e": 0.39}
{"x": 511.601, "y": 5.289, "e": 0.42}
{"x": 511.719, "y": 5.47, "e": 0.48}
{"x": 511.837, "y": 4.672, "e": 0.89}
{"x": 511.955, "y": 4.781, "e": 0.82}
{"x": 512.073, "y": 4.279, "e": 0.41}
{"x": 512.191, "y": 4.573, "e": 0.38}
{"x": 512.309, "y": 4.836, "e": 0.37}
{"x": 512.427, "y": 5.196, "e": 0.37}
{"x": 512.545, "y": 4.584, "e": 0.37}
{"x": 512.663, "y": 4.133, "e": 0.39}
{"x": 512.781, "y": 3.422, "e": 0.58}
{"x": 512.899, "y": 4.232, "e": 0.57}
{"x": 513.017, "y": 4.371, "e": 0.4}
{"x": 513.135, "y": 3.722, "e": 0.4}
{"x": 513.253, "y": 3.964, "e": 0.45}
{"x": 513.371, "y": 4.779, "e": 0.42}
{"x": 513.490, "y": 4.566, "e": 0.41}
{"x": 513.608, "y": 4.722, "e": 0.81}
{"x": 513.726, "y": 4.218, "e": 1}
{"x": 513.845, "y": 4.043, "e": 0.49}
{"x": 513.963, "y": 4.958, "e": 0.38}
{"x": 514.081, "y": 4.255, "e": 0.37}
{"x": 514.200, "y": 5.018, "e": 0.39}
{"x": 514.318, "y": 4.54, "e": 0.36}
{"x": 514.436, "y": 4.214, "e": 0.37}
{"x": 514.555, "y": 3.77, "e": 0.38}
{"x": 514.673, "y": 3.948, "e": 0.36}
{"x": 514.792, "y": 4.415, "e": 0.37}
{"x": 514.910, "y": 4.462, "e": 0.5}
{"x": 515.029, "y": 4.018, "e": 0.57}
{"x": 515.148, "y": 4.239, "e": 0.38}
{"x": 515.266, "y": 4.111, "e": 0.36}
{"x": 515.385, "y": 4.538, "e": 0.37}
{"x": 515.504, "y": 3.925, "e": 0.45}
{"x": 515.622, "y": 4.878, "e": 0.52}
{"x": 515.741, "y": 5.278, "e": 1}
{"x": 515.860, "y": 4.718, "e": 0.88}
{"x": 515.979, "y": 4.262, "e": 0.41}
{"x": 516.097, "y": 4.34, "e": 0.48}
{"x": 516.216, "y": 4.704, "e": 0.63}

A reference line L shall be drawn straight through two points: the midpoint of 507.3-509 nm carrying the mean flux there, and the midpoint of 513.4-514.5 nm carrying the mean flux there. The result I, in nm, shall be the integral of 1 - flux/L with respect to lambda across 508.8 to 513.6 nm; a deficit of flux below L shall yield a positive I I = 0.03 nm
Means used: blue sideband 4.52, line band 4.48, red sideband 4.51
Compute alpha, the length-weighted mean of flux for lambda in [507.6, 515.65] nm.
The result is 4.45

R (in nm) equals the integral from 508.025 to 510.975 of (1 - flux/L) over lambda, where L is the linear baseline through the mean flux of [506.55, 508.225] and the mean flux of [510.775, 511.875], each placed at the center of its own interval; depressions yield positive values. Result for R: 0.14 nm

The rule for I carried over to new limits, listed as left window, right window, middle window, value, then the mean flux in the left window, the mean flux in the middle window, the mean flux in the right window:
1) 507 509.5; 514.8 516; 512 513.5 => 0.04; 4.51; 4.35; 4.45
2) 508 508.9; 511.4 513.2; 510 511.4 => 0.02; 4.42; 4.42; 4.54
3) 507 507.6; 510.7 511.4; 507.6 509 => -0.04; 4.42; 4.55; 4.38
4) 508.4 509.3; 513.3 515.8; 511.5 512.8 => -0.07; 4.53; 4.69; 4.42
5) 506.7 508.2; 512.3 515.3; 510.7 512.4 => -0.08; 4.57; 4.63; 4.33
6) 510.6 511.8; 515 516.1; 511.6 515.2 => 0.07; 4.57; 4.43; 4.45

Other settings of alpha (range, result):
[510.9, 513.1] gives 4.56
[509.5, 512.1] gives 4.51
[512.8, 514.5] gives 4.38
